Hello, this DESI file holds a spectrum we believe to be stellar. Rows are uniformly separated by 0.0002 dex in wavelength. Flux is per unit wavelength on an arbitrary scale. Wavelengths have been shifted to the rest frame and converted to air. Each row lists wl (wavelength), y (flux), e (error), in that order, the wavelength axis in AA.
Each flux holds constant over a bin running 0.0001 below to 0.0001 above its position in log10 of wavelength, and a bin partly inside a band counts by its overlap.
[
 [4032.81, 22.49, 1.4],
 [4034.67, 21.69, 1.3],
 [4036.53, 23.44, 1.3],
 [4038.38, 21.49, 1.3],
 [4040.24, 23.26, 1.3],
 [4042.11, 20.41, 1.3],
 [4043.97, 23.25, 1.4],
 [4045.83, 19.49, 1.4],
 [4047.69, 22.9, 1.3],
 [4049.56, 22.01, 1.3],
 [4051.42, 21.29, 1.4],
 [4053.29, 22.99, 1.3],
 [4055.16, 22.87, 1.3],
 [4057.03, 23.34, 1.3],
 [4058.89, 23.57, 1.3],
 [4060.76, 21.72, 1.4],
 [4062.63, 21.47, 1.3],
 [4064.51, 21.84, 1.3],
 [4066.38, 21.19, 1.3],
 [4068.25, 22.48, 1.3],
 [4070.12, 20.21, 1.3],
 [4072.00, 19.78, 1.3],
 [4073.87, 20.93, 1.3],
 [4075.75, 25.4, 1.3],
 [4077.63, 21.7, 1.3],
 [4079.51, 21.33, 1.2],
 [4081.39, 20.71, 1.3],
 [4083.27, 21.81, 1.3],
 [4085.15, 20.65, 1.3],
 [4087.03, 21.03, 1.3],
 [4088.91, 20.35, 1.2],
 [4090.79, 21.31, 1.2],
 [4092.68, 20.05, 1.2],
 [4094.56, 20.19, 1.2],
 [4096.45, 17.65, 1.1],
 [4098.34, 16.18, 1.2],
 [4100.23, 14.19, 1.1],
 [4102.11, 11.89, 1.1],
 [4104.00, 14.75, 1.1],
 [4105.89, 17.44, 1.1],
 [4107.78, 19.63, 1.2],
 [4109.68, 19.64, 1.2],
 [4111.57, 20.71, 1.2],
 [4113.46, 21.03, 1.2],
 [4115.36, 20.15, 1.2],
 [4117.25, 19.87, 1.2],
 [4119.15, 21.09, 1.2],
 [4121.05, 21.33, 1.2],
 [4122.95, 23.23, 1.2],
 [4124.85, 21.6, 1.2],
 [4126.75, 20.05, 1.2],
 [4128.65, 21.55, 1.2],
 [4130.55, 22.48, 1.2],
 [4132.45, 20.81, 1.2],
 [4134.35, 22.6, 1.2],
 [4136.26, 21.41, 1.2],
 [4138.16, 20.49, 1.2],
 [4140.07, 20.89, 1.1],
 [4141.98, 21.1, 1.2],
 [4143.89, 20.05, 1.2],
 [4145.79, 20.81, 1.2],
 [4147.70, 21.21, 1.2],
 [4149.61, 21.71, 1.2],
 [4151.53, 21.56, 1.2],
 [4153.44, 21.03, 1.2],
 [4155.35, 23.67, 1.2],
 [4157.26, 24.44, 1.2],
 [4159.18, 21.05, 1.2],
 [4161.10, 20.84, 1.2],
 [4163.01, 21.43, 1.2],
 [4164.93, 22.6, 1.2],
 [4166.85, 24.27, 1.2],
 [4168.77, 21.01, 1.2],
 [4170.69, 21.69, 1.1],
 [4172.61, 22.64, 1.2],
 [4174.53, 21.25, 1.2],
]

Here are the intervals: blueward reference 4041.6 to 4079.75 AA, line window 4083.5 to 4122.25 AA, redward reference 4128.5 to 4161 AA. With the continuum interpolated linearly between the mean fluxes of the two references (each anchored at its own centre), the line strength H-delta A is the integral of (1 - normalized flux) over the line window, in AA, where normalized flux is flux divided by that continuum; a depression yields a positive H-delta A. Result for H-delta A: 4.8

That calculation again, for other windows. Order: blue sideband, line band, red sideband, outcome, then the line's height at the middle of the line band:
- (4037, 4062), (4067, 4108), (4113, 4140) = 4.2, 21.7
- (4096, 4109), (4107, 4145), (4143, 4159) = -4.6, 18.8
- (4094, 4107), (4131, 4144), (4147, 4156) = -0.6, 20.2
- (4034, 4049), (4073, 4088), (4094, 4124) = -1.2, 20.1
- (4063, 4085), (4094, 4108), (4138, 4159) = 3.5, 21.5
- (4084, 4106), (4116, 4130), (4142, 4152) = -1.1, 19.7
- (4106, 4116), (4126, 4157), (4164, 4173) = -0.2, 21.3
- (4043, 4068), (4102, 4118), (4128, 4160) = 2.3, 21.8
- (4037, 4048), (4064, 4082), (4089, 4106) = -2.2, 19.3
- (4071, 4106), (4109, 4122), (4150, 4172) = -0.1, 20.4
